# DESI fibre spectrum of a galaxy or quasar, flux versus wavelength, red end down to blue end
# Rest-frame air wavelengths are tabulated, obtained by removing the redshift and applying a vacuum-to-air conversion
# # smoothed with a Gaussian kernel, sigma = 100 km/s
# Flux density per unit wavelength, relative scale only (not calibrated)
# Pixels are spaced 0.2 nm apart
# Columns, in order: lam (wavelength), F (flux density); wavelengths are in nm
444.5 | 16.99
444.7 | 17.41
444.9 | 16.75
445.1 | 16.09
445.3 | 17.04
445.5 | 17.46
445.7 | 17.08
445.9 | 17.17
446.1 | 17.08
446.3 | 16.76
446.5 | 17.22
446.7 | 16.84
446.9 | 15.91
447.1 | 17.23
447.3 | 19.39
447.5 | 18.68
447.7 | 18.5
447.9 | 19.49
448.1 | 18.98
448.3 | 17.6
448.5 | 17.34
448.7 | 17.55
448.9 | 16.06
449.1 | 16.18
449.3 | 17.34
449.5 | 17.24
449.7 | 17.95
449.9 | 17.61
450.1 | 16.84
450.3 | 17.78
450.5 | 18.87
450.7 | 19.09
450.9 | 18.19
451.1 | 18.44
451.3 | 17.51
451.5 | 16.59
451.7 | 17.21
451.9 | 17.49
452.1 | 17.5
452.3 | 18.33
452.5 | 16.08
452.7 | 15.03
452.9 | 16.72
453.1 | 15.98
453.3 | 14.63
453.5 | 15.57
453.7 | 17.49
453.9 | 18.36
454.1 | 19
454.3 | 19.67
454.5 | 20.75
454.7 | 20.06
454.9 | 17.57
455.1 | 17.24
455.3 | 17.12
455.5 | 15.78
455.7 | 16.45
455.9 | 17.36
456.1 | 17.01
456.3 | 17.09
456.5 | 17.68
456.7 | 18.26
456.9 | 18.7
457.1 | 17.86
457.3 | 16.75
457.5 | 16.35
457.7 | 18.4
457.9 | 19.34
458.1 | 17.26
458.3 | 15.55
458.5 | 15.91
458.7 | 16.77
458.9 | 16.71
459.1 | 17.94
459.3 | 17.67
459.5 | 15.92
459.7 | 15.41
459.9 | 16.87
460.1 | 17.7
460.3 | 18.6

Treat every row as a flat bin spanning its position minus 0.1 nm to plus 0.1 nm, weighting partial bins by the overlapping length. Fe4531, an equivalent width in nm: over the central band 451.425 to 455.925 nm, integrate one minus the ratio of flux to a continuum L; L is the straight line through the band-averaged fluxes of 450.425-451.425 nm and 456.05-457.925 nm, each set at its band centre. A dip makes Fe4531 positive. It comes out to 0.19 nm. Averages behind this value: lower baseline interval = 18.4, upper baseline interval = 17.7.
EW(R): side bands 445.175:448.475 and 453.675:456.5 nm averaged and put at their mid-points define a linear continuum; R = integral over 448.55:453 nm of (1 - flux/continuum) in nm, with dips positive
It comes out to 0.11 nm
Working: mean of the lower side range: 17.6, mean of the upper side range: 17.9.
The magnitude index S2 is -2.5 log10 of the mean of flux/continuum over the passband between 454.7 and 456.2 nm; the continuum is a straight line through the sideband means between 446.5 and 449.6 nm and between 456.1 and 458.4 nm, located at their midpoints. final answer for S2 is 0.03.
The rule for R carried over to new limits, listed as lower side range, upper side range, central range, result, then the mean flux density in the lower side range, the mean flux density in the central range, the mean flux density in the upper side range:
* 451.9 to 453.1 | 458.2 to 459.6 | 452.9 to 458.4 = -0.27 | 16.7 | 17.5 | 16.6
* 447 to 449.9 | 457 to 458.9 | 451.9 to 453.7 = 0.12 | 17.8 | 16.4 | 17.1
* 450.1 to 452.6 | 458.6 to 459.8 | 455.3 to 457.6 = -0.02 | 17.7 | 17.2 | 16.7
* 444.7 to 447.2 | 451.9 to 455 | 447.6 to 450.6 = -0.09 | 16.9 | 17.7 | 17.5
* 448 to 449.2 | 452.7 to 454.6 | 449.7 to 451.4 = -0.07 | 17.3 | 18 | 17.4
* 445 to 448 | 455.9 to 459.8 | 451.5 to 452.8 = 0.03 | 17.5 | 16.9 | 17.2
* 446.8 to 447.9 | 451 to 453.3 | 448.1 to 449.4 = 0.04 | 18.1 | 17.2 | 16.9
